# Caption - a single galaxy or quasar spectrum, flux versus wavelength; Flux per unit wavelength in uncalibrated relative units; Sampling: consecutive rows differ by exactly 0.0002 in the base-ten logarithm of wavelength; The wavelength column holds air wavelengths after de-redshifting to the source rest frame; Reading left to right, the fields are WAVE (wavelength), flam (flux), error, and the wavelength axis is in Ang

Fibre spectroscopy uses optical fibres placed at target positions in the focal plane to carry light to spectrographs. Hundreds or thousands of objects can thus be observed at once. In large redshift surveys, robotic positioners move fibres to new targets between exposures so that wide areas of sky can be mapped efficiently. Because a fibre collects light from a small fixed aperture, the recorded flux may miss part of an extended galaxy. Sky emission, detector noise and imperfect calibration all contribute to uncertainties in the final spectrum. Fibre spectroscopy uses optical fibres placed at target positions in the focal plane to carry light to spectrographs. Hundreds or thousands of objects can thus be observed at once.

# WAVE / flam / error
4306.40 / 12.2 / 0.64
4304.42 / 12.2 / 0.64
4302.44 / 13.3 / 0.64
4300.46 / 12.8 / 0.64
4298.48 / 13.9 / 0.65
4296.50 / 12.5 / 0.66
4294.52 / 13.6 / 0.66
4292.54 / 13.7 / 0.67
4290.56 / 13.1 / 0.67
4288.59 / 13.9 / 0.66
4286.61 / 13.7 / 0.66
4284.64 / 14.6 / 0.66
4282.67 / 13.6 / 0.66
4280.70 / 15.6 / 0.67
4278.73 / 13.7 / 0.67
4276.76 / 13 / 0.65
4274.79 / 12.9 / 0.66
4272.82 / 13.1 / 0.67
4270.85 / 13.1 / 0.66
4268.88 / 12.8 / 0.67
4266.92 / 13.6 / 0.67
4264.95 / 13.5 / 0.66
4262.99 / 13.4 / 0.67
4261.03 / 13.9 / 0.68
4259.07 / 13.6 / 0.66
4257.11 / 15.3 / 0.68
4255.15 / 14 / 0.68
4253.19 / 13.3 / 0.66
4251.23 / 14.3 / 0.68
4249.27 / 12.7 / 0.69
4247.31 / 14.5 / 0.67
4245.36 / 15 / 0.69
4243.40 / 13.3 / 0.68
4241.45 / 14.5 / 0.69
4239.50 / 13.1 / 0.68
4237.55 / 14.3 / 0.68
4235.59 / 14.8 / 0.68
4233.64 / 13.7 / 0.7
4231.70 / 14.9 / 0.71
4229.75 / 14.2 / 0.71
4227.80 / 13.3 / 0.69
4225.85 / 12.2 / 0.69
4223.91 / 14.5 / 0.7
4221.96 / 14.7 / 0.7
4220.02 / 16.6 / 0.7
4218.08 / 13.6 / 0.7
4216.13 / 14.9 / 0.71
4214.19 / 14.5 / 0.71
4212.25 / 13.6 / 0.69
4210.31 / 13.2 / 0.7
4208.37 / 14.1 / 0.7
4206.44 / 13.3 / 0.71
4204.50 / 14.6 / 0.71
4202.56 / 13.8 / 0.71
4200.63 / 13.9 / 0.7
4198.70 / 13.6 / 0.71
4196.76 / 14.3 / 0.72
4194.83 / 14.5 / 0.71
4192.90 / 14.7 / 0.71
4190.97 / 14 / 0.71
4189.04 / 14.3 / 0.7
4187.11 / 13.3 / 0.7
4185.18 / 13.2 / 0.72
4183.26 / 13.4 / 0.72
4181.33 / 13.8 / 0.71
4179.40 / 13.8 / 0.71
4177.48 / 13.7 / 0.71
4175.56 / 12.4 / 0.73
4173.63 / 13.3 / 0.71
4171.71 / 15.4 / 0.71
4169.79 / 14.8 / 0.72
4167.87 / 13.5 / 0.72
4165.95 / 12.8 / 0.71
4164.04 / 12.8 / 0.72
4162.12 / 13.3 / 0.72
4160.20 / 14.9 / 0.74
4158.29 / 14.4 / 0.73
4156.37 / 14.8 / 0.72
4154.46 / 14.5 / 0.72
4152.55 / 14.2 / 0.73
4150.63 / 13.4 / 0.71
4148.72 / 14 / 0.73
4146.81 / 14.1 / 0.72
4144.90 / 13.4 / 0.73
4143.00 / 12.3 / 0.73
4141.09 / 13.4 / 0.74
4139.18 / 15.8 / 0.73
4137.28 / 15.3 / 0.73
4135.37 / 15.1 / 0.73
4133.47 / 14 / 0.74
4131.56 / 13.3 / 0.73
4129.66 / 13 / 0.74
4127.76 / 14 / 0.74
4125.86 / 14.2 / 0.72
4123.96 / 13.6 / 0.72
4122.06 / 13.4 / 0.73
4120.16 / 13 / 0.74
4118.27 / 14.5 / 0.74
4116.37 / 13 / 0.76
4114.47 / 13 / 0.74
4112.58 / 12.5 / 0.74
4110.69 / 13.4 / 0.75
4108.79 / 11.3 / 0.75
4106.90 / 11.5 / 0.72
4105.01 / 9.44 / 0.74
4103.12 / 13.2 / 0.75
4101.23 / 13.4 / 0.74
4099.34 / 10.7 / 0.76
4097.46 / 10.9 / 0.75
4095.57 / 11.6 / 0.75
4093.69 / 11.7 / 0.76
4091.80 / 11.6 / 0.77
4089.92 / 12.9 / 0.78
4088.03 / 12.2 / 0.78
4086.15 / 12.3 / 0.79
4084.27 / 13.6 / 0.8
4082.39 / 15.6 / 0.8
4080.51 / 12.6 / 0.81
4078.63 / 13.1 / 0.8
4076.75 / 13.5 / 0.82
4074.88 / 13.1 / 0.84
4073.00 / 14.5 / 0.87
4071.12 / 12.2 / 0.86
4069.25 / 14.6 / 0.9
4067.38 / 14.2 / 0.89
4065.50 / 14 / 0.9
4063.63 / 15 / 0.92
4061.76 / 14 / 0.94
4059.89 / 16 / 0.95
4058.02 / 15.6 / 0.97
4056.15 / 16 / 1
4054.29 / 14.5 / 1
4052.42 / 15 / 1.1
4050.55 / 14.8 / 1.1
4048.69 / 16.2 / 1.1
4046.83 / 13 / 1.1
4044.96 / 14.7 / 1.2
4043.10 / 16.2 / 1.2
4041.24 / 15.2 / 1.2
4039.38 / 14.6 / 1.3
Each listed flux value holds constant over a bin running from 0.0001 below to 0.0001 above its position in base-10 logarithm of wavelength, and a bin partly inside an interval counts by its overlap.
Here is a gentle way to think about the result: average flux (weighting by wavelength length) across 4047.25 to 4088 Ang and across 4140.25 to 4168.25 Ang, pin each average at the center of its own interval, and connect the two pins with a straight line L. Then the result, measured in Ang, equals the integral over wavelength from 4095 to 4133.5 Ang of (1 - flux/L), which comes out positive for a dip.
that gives 3.5 Ang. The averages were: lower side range 14.2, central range 12.7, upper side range 13.7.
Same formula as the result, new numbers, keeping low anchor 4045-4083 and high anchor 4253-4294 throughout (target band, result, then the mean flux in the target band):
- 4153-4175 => 0.04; 14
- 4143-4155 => 0.26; 13.8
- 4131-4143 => -0.18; 14.3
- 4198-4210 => 0.06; 13.9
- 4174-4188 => 0.62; 13.4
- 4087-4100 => 2.36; 11.7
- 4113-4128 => 0.69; 13.5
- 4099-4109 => 1.81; 11.7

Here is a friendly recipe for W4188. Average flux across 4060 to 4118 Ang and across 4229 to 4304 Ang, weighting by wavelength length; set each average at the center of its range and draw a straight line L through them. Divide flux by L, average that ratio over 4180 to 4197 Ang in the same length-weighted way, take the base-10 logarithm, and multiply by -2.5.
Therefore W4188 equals -0.04 mag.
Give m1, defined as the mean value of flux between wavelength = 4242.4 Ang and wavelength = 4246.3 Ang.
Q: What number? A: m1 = 14.1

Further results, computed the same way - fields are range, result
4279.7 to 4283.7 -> 14.6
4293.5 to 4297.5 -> 13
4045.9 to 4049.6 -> 14.6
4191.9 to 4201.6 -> 14.2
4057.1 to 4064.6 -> 15.1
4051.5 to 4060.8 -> 15.4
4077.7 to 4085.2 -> 13.7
